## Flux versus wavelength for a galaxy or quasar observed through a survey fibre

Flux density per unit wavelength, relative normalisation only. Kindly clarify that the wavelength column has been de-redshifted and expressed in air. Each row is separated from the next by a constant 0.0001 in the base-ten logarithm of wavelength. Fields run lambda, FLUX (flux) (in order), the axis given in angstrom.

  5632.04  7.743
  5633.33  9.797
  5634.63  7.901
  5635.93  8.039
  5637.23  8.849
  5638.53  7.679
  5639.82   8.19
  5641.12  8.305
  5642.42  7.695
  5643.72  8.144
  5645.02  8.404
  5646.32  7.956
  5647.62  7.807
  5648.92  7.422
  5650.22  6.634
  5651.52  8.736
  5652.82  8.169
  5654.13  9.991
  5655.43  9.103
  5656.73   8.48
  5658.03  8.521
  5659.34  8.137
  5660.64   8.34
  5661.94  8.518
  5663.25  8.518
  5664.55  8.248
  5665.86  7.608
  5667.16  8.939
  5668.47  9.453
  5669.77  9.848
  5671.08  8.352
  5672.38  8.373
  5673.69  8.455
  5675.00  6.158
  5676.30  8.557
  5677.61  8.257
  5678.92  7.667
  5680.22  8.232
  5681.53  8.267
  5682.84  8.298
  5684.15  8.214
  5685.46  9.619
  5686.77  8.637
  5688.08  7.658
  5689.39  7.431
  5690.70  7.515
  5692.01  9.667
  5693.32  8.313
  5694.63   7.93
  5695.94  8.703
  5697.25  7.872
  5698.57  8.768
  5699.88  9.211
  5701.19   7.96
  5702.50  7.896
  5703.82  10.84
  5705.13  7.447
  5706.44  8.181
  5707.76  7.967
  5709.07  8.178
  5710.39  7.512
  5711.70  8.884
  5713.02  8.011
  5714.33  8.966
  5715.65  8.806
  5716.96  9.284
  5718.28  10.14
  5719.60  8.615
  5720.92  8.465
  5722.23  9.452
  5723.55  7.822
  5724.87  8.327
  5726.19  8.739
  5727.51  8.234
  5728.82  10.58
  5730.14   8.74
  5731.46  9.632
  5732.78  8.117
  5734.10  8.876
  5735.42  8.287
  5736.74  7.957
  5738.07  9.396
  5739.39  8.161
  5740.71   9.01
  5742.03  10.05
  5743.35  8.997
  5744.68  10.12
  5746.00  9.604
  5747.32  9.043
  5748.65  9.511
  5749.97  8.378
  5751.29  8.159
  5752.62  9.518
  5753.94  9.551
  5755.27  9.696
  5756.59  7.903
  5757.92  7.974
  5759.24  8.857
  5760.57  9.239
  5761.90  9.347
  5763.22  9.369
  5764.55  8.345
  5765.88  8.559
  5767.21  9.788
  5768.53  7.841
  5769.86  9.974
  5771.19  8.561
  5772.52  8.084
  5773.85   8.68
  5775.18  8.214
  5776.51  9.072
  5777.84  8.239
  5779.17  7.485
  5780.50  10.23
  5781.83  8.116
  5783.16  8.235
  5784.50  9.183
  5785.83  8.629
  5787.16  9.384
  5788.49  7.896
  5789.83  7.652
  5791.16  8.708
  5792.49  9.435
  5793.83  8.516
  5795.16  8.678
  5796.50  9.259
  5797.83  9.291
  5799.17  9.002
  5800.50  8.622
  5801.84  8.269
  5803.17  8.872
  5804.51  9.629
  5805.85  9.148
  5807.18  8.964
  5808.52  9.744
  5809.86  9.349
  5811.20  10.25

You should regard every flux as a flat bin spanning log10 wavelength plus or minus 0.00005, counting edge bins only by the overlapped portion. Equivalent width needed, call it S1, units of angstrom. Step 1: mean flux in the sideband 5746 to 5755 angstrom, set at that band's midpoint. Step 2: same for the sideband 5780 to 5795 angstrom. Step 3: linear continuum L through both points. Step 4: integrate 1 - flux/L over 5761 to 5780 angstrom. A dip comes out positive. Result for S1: 0.4 angstrom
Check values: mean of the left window 9.1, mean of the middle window 8.7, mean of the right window 8.71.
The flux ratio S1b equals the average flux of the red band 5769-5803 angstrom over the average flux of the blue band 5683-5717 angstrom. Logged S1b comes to 1.03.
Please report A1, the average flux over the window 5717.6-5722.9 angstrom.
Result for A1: 9.16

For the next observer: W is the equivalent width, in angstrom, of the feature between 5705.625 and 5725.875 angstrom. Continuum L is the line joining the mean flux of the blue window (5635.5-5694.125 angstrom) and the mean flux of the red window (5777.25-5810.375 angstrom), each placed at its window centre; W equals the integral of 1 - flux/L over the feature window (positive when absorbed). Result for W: -0.2 angstrom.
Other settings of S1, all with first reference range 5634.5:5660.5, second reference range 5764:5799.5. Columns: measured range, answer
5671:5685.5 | 0.33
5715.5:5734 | -0.94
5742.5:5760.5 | -0.94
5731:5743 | -0.40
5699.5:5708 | -0.08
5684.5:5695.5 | 0.03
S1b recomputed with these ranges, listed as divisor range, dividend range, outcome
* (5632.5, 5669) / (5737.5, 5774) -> 1.08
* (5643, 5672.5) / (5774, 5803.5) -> 1.03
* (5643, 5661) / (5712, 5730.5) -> 1.07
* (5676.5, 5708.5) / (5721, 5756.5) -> 1.07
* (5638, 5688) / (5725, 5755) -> 1.09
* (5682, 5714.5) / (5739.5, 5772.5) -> 1.08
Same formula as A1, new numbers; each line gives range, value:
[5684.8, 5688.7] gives 8.64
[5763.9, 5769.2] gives 8.64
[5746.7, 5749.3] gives 9.26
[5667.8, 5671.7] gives 9.21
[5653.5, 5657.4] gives 9.2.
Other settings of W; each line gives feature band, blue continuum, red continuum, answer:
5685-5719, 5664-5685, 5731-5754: 0.3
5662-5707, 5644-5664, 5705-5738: 0.4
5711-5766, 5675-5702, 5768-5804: -2.8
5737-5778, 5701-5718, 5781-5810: -1.2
